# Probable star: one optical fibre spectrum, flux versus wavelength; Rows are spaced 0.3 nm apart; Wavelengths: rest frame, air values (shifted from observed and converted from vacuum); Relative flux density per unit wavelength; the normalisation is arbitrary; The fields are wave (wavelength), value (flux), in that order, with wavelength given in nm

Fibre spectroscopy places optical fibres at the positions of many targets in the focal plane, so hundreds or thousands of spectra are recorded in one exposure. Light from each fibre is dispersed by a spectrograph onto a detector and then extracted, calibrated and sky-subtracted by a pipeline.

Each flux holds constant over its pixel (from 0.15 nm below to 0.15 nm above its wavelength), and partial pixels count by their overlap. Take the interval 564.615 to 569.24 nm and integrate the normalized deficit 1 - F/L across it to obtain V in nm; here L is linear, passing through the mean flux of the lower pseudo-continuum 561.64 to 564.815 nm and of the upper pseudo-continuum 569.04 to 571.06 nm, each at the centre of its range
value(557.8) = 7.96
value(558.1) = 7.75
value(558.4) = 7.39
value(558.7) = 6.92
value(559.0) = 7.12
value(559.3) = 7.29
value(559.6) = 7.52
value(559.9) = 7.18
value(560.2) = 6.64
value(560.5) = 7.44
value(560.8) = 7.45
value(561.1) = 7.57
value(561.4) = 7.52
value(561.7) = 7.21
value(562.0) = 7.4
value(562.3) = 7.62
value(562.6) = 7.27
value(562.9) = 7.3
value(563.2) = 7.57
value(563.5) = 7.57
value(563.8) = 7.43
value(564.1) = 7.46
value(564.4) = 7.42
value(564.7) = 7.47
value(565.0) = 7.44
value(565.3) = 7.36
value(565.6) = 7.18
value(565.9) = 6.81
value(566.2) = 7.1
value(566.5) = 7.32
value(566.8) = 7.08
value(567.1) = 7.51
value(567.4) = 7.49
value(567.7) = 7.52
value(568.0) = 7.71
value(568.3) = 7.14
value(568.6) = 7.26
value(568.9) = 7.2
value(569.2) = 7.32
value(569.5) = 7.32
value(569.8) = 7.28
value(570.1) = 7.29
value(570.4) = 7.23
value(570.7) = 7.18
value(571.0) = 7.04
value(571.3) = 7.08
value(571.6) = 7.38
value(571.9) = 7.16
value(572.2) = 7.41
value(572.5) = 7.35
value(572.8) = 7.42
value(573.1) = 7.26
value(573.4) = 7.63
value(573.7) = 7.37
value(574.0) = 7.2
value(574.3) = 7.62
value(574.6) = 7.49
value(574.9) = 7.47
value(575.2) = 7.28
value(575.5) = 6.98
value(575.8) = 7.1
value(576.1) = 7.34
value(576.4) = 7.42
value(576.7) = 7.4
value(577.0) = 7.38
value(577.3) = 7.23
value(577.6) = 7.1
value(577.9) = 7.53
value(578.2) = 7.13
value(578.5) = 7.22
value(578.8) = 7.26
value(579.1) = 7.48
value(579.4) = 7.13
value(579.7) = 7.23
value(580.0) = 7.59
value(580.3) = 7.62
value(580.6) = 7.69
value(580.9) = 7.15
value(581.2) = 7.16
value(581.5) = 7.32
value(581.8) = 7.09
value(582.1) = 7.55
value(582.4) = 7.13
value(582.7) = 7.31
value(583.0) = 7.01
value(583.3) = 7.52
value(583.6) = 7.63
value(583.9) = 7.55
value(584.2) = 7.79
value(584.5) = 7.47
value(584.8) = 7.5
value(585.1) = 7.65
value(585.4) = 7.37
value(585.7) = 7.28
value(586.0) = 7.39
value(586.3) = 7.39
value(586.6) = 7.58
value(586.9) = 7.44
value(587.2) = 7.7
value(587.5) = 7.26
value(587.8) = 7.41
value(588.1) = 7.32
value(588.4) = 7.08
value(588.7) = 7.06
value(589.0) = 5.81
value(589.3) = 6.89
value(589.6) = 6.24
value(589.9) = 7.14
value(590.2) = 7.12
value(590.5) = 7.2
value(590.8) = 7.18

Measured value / 0.02 nm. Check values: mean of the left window 7.43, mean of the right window 7.25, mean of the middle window 7.3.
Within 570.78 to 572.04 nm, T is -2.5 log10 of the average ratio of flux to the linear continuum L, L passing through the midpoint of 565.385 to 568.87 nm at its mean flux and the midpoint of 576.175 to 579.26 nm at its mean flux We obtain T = 0.02 mag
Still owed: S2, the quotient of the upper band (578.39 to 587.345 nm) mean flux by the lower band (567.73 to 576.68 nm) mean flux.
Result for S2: 1.01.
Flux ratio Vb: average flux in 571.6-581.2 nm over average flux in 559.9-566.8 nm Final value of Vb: 1.0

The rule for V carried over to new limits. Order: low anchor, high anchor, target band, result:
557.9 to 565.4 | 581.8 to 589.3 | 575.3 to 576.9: 0.02 nm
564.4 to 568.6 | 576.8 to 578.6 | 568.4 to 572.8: 0.03 nm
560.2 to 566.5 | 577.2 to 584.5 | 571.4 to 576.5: 0.01 nm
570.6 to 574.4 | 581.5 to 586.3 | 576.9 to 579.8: 0.04 nm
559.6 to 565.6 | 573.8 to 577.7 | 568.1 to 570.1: 0.02 nm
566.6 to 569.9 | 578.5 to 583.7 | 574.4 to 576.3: 0.01 nm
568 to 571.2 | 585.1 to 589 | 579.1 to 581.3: -0.03 nm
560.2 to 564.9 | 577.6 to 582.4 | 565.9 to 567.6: 0.03 nm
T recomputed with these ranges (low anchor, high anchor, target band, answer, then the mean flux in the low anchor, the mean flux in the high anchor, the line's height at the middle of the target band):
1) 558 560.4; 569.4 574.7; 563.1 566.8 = -0.01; 7.22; 7.32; 7.26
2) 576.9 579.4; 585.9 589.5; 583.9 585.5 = -0.05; 7.28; 7.18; 7.21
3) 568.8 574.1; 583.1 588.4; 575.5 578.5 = 0.01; 7.29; 7.47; 7.36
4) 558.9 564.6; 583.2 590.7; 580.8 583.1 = 0.01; 7.37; 7.27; 7.29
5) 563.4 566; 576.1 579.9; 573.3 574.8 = -0.02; 7.36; 7.3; 7.32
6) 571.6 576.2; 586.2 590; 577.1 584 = -0.02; 7.34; 7.1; 7.23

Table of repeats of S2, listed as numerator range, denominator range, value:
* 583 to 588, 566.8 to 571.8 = 1.02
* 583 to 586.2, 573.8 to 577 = 1.02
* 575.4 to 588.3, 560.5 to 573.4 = 1.00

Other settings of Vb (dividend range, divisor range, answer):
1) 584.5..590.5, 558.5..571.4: 0.98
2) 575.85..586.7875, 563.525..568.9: 1.01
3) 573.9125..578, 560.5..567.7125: 0.99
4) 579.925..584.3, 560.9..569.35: 1.00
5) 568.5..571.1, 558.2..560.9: 1.00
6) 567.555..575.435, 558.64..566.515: 1.00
